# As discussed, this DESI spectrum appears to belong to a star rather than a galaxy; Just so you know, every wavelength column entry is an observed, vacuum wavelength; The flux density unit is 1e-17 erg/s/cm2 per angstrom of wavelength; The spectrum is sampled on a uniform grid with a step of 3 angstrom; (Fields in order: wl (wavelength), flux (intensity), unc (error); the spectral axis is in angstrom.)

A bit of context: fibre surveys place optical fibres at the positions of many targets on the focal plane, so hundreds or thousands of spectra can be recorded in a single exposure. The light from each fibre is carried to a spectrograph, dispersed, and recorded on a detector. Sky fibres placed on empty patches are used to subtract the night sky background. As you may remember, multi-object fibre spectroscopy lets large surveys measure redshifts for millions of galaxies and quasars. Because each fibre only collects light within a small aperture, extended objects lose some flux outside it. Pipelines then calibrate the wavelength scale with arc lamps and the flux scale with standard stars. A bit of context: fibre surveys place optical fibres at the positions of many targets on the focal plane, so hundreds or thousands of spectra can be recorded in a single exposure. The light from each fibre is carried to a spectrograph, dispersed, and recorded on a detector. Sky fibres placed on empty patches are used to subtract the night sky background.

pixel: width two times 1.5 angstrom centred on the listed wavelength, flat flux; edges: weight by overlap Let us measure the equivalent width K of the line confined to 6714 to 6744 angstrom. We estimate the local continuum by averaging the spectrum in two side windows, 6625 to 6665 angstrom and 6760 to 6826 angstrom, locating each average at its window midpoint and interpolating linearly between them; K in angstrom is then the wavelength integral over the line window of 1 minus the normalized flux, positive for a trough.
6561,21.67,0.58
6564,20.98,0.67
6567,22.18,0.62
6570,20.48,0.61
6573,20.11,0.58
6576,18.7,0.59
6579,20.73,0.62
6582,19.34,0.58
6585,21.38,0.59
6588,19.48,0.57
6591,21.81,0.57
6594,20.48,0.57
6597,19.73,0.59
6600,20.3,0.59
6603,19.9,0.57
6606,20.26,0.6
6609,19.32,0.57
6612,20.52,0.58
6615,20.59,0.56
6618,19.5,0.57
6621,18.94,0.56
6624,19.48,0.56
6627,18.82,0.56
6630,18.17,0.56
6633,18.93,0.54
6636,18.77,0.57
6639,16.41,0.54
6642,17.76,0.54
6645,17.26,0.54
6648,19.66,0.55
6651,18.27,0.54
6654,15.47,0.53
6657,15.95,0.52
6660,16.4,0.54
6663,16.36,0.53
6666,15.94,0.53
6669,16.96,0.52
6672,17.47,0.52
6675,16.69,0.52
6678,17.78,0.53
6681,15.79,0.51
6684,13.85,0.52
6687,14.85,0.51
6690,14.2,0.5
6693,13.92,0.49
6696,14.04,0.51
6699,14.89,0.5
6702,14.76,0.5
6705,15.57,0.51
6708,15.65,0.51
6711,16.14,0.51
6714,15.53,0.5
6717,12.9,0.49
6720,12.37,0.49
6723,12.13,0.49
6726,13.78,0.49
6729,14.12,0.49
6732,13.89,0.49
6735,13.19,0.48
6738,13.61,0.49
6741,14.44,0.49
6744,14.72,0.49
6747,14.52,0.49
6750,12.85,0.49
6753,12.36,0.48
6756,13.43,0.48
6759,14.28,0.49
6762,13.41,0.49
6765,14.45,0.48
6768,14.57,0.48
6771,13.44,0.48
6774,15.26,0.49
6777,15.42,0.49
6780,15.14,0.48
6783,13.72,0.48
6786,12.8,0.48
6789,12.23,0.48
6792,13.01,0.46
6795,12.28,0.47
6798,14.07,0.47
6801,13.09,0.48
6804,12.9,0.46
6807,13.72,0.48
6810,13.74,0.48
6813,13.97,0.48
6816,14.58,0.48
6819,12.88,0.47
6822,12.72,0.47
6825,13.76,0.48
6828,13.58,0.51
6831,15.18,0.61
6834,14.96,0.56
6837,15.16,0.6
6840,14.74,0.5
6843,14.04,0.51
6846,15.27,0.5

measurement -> 3.5 angstrom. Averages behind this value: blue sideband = 17.6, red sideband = 13.7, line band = 13.6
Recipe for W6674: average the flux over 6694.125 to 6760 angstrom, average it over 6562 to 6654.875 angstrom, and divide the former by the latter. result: 0.72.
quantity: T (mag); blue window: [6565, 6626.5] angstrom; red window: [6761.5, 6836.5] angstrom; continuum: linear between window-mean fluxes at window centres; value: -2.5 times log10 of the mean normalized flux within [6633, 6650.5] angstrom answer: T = 0.04 mag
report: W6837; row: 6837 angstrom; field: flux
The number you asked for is 15.16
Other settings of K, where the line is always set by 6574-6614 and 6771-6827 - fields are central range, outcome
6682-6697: 2.53 angstrom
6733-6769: 3.17 angstrom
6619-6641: 0.58 angstrom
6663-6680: 0.77 angstrom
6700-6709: 0.73 angstrom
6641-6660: 1.09 angstrom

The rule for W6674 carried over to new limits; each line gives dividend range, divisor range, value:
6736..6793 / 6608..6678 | 0.77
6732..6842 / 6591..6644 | 0.72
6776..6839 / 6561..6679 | 0.73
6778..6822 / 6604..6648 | 0.71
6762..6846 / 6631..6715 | 0.86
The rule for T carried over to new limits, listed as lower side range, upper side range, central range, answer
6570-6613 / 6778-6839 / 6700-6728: 0.16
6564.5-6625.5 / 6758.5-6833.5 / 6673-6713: 0.12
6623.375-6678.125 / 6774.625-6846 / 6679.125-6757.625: 0.13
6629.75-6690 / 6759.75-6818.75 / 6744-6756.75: 0.10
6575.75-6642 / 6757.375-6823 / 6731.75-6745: 0.11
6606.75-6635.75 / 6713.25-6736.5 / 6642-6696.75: 0.03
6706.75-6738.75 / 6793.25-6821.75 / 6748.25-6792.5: -0.01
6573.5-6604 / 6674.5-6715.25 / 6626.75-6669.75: 0.00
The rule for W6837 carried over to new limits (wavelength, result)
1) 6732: 13.89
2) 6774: 15.26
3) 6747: 14.52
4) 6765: 14.45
